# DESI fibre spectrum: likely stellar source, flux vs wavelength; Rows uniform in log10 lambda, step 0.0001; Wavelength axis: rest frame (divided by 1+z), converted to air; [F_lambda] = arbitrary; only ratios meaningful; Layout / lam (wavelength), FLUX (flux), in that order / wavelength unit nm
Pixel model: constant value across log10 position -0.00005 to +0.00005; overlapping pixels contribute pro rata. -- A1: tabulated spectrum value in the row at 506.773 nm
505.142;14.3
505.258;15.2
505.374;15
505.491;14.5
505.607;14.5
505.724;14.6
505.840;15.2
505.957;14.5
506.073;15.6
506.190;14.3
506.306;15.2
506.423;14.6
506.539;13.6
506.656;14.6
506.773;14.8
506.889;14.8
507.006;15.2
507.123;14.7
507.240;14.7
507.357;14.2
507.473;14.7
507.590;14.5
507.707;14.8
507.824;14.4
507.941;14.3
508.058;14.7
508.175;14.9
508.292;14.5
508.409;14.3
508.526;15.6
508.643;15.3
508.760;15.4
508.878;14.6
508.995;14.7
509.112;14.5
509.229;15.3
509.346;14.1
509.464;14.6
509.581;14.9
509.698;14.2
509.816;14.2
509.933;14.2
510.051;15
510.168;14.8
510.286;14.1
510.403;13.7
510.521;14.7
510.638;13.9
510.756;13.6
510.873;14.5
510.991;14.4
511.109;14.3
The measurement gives 14.8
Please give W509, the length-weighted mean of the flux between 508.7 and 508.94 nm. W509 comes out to 15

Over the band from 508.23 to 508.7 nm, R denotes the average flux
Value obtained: 14.9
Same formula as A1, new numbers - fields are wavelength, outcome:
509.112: 14.5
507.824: 14.4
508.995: 14.7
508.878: 14.6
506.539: 13.6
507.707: 14.8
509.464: 14.6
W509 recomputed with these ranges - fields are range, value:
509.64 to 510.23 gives 14.5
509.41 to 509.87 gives 14.5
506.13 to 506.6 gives 14.4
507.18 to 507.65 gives 14.5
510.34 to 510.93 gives 14.1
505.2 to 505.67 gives 14.8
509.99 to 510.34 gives 14.6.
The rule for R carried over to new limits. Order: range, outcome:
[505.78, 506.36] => 15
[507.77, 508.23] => 14.6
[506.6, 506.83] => 14.7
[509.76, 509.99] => 14.2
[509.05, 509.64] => 14.7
